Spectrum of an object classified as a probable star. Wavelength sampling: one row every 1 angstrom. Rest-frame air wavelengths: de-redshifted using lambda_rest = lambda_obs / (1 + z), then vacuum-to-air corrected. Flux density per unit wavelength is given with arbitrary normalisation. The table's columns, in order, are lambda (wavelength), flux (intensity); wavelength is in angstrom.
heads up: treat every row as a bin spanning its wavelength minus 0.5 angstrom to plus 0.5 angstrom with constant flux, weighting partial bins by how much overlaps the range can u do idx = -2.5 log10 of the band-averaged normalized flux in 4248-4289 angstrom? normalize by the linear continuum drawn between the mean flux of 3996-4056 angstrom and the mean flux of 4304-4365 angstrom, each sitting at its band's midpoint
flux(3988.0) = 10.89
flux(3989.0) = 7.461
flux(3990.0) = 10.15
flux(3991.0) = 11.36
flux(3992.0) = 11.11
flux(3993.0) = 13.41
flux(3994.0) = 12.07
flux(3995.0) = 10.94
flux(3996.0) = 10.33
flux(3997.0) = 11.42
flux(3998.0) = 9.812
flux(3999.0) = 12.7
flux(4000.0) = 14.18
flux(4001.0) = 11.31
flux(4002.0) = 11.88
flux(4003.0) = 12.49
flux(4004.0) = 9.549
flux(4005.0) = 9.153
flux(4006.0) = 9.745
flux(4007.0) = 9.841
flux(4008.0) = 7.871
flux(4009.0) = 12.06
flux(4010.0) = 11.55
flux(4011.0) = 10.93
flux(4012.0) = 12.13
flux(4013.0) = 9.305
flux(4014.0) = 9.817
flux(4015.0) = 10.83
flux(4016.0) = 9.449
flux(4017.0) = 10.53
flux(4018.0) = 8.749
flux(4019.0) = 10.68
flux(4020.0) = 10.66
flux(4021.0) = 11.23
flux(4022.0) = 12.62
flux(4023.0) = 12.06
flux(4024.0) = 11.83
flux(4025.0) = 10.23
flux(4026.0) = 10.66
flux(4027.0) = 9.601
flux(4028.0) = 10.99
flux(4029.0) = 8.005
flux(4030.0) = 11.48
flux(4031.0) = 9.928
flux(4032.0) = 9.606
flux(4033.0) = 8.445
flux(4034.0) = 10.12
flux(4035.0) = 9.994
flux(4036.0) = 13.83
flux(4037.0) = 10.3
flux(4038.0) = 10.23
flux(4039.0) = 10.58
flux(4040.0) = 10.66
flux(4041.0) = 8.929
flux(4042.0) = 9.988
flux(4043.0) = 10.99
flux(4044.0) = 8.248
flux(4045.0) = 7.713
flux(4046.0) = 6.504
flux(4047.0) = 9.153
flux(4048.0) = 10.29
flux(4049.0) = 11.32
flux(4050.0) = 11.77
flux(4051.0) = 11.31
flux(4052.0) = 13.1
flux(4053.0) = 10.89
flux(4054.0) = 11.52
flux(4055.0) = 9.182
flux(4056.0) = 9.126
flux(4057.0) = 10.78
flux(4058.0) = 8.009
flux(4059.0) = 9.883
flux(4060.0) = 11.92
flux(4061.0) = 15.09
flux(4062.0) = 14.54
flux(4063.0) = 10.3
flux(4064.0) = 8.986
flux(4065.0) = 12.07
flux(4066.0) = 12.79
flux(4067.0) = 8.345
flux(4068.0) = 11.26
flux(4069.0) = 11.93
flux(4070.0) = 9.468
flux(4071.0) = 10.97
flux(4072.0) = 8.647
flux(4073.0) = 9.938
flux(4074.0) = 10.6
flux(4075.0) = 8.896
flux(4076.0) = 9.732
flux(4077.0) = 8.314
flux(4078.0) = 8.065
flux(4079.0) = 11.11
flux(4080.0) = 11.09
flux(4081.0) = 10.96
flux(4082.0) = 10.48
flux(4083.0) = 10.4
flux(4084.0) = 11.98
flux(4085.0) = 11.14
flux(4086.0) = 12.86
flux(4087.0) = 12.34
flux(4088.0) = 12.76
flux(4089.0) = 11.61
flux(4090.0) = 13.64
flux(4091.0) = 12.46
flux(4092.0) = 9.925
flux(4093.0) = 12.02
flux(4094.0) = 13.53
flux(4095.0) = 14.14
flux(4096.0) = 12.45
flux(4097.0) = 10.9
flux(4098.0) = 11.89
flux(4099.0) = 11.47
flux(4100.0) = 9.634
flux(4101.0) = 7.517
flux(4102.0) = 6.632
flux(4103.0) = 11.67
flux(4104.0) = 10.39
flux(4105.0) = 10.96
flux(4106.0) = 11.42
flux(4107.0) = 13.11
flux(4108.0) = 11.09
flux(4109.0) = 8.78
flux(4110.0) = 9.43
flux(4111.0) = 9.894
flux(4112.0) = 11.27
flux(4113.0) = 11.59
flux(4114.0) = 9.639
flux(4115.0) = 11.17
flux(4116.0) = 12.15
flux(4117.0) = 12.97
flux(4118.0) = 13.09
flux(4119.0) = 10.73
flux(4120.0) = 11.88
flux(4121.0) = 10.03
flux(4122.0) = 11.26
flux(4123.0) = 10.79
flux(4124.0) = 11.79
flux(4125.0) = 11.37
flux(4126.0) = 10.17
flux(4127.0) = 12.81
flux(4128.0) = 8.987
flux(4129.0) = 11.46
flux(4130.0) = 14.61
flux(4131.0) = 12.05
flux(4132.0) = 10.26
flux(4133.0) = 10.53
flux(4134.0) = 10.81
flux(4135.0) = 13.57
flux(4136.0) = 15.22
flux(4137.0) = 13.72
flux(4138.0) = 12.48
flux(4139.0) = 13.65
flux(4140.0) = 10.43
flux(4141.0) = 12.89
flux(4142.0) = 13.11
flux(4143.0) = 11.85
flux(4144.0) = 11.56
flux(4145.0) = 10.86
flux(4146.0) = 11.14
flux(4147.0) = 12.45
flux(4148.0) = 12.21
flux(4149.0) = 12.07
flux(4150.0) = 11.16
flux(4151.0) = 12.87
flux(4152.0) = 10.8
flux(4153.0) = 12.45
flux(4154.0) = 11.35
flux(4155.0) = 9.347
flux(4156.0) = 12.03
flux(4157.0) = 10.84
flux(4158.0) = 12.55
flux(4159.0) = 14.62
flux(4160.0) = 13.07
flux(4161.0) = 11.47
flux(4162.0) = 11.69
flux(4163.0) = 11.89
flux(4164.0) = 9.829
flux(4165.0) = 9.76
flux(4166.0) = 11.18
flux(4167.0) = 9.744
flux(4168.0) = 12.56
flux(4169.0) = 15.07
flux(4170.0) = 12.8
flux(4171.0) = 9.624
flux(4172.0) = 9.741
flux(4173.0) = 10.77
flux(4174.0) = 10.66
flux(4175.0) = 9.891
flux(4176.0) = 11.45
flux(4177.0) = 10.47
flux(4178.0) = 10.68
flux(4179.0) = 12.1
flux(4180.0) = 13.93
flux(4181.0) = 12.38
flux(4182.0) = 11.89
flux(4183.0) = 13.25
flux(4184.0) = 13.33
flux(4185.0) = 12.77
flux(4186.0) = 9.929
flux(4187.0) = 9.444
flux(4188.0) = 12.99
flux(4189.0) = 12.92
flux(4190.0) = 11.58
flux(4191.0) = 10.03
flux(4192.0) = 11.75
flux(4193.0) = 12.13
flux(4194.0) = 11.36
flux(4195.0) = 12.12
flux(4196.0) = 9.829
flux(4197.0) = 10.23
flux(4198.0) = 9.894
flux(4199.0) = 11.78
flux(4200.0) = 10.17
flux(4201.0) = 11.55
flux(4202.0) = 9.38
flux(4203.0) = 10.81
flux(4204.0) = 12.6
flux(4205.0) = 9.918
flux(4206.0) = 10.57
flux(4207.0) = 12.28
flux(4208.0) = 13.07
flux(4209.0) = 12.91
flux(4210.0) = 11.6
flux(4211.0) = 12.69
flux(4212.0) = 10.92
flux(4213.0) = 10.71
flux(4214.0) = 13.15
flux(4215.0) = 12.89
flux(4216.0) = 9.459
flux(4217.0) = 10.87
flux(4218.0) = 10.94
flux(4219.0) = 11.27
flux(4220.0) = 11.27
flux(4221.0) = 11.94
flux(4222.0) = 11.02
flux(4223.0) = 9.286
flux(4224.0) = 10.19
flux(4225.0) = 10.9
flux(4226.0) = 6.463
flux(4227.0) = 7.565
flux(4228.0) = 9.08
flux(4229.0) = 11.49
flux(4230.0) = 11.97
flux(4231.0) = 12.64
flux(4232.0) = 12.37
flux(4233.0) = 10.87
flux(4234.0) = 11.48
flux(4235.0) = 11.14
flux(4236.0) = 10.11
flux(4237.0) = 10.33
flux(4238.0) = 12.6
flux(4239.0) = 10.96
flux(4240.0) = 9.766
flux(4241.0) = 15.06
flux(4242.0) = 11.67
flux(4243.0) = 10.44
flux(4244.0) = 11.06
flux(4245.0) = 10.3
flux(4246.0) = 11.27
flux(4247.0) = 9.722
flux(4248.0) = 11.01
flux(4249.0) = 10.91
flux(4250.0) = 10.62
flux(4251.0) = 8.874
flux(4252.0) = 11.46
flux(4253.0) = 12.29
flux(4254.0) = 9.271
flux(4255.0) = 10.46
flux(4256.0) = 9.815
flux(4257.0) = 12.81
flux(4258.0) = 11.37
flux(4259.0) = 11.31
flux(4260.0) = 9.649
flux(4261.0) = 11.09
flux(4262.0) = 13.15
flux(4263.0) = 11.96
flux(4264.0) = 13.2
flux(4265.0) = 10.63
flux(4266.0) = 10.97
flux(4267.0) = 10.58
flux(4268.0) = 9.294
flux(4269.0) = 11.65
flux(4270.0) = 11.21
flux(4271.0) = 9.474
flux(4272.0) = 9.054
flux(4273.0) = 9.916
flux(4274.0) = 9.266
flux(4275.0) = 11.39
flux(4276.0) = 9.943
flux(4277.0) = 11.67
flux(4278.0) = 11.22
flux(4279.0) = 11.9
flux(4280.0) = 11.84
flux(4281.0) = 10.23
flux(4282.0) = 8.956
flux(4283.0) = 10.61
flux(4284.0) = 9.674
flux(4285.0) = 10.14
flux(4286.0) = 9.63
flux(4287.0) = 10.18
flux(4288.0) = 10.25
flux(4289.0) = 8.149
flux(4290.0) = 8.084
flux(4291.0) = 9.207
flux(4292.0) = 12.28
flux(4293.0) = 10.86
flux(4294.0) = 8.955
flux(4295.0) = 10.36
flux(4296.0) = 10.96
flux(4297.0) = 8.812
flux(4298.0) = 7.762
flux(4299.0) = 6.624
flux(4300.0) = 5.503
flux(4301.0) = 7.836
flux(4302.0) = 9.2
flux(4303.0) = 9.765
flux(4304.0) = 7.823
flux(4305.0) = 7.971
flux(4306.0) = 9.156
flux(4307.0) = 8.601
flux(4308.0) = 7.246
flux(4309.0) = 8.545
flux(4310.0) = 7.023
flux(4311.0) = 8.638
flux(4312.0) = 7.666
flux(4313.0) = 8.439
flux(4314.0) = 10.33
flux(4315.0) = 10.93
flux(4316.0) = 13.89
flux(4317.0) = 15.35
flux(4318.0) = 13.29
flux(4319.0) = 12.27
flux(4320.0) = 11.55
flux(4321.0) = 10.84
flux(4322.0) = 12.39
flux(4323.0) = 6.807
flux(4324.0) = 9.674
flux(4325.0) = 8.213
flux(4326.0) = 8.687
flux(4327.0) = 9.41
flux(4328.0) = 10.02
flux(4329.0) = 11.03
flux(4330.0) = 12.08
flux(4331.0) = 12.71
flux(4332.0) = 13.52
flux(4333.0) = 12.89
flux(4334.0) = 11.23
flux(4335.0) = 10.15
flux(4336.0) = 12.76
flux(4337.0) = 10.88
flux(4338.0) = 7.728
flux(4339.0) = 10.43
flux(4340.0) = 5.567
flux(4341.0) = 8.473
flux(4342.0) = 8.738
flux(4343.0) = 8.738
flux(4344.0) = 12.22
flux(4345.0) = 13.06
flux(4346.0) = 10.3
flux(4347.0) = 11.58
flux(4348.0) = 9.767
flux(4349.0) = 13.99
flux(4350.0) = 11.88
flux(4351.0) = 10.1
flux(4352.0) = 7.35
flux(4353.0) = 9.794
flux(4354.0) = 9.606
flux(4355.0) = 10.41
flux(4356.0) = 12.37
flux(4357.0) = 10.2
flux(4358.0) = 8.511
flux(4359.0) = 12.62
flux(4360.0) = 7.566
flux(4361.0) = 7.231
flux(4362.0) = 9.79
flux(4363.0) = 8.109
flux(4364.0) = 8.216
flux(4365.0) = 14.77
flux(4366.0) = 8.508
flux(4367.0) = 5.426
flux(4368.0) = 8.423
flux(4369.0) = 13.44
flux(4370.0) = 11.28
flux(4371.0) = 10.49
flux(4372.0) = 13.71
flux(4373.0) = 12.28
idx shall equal -0.05 mag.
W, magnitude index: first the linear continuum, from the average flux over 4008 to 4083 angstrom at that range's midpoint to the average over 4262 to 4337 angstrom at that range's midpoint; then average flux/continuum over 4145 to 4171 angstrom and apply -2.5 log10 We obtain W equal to -0.14 mag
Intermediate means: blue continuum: 10.4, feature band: 11.7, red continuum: 10.2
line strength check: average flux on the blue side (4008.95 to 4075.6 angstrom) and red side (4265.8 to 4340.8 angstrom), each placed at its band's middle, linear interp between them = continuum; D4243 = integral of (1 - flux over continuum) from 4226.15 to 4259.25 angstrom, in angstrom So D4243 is -2.7 angstrom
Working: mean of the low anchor 10.5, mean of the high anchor 9.98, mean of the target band 10.9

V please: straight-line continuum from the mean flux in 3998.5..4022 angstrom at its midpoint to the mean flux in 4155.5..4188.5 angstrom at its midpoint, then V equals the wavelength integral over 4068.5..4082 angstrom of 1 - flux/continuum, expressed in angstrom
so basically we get 1.4 angstrom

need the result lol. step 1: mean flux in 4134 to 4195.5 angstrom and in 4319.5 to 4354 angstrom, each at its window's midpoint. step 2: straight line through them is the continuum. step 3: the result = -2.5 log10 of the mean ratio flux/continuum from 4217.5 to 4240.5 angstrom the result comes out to 0.06 mag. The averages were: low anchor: 11.8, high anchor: 10.4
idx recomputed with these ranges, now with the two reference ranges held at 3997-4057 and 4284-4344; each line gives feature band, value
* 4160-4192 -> -0.140 mag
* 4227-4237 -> -0.106 mag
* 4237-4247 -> -0.138 mag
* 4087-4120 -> -0.099 mag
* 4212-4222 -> -0.135 mag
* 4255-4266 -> -0.154 mag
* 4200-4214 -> -0.145 mag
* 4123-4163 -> -0.171 mag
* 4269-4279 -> -0.065 mag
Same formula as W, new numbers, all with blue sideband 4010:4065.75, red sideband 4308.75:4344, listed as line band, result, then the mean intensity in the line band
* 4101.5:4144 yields -0.100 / 11.5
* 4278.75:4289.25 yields 0.024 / 10.1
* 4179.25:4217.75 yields -0.112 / 11.6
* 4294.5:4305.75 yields 0.224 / 8.44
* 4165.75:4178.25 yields -0.070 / 11.1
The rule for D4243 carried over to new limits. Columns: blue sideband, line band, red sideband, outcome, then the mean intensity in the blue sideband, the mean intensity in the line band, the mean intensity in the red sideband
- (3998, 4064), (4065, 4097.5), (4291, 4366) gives -2.0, 10.6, 11.1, 9.99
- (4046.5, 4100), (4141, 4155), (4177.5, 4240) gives -0.8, 11.1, 11.8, 11.2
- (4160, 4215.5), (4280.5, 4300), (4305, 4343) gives 1.9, 11.5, 9.46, 10.1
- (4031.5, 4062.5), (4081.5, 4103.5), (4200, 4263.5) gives -1.7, 10.5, 11.4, 11.1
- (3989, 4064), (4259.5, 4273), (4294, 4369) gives -1.1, 10.6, 10.9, 9.89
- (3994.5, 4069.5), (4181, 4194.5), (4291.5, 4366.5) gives -2.0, 10.6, 11.8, 9.98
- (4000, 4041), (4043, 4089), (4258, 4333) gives -0.5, 10.5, 10.6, 10.1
